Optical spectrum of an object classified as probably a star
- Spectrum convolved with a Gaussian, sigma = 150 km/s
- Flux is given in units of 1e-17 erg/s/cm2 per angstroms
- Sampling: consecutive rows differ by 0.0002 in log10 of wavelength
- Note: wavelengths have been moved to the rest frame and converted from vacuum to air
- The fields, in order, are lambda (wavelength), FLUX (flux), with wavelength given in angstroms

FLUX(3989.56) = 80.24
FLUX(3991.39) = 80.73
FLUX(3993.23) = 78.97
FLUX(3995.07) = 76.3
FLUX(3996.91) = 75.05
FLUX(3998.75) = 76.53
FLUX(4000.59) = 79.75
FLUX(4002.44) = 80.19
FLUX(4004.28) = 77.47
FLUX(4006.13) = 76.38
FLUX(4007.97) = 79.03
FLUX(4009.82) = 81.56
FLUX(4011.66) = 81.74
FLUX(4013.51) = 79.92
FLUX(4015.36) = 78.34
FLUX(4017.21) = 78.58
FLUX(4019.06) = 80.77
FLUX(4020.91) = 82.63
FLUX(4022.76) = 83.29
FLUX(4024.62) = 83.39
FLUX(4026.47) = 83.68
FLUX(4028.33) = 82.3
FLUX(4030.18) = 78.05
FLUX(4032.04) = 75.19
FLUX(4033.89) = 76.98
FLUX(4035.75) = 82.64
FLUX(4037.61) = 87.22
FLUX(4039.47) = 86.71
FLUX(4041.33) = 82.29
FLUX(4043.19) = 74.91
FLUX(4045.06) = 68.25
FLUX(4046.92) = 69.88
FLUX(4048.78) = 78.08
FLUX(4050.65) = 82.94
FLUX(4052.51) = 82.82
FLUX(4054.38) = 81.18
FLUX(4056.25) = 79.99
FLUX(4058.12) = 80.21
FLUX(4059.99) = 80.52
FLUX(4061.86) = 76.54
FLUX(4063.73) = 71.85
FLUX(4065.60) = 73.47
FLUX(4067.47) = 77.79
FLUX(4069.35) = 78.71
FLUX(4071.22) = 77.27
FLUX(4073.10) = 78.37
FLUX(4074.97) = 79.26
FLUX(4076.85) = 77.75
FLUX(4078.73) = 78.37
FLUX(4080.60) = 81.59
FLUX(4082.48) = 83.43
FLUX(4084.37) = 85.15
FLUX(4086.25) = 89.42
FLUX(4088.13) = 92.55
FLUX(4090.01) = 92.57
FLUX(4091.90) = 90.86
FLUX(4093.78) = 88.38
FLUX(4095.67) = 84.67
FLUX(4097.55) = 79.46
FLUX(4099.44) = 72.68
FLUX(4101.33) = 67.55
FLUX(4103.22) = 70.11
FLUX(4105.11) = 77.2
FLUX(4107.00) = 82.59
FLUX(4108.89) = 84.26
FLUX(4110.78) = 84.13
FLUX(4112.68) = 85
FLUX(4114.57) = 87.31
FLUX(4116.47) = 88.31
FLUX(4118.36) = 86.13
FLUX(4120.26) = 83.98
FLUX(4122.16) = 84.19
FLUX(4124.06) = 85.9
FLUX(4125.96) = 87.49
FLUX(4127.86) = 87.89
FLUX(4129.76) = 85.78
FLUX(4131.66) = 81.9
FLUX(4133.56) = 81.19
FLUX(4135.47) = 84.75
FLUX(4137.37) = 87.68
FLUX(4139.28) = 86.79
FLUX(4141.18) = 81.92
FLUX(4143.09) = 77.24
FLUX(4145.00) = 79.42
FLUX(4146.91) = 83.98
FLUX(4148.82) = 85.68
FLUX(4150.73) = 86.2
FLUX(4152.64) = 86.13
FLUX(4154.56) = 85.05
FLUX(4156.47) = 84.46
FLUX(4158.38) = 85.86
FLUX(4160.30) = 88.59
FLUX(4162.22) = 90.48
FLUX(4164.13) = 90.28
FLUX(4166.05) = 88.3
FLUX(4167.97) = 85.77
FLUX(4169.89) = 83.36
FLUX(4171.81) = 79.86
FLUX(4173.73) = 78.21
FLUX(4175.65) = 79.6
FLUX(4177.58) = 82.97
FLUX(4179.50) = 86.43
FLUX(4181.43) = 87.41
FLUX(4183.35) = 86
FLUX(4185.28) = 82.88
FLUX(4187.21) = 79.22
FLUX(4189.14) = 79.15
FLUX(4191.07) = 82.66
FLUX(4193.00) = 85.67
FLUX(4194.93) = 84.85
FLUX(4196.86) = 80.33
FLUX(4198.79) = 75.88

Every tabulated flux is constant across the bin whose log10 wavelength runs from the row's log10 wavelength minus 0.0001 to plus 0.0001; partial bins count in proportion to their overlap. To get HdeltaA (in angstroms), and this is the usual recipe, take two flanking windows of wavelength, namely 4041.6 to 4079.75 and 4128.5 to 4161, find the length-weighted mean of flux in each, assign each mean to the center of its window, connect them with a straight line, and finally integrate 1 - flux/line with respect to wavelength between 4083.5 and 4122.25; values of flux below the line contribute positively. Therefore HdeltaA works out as -1.3 angstroms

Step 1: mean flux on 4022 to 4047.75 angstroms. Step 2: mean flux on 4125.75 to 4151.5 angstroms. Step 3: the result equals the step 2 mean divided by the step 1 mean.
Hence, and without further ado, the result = 1.1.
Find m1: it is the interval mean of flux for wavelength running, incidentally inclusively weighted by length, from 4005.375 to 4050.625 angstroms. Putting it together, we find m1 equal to 79.7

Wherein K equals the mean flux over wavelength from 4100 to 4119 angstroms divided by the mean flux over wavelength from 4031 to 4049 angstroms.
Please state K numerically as 1.04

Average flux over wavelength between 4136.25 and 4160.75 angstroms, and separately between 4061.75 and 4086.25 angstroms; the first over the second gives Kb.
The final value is 1.1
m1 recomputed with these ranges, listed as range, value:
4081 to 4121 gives 83.6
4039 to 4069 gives 77.8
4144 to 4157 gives 84.4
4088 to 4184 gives 84.1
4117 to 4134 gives 85.2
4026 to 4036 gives 79.5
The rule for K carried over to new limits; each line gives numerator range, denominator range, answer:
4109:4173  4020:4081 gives 1.08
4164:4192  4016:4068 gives 1.05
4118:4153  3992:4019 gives 1.07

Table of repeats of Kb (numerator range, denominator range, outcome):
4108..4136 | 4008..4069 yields 1.07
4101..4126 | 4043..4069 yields 1.07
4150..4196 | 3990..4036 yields 1.06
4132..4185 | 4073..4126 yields 1.02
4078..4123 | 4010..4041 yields 1.02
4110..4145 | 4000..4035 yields 1.06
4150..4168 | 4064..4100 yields 1.06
